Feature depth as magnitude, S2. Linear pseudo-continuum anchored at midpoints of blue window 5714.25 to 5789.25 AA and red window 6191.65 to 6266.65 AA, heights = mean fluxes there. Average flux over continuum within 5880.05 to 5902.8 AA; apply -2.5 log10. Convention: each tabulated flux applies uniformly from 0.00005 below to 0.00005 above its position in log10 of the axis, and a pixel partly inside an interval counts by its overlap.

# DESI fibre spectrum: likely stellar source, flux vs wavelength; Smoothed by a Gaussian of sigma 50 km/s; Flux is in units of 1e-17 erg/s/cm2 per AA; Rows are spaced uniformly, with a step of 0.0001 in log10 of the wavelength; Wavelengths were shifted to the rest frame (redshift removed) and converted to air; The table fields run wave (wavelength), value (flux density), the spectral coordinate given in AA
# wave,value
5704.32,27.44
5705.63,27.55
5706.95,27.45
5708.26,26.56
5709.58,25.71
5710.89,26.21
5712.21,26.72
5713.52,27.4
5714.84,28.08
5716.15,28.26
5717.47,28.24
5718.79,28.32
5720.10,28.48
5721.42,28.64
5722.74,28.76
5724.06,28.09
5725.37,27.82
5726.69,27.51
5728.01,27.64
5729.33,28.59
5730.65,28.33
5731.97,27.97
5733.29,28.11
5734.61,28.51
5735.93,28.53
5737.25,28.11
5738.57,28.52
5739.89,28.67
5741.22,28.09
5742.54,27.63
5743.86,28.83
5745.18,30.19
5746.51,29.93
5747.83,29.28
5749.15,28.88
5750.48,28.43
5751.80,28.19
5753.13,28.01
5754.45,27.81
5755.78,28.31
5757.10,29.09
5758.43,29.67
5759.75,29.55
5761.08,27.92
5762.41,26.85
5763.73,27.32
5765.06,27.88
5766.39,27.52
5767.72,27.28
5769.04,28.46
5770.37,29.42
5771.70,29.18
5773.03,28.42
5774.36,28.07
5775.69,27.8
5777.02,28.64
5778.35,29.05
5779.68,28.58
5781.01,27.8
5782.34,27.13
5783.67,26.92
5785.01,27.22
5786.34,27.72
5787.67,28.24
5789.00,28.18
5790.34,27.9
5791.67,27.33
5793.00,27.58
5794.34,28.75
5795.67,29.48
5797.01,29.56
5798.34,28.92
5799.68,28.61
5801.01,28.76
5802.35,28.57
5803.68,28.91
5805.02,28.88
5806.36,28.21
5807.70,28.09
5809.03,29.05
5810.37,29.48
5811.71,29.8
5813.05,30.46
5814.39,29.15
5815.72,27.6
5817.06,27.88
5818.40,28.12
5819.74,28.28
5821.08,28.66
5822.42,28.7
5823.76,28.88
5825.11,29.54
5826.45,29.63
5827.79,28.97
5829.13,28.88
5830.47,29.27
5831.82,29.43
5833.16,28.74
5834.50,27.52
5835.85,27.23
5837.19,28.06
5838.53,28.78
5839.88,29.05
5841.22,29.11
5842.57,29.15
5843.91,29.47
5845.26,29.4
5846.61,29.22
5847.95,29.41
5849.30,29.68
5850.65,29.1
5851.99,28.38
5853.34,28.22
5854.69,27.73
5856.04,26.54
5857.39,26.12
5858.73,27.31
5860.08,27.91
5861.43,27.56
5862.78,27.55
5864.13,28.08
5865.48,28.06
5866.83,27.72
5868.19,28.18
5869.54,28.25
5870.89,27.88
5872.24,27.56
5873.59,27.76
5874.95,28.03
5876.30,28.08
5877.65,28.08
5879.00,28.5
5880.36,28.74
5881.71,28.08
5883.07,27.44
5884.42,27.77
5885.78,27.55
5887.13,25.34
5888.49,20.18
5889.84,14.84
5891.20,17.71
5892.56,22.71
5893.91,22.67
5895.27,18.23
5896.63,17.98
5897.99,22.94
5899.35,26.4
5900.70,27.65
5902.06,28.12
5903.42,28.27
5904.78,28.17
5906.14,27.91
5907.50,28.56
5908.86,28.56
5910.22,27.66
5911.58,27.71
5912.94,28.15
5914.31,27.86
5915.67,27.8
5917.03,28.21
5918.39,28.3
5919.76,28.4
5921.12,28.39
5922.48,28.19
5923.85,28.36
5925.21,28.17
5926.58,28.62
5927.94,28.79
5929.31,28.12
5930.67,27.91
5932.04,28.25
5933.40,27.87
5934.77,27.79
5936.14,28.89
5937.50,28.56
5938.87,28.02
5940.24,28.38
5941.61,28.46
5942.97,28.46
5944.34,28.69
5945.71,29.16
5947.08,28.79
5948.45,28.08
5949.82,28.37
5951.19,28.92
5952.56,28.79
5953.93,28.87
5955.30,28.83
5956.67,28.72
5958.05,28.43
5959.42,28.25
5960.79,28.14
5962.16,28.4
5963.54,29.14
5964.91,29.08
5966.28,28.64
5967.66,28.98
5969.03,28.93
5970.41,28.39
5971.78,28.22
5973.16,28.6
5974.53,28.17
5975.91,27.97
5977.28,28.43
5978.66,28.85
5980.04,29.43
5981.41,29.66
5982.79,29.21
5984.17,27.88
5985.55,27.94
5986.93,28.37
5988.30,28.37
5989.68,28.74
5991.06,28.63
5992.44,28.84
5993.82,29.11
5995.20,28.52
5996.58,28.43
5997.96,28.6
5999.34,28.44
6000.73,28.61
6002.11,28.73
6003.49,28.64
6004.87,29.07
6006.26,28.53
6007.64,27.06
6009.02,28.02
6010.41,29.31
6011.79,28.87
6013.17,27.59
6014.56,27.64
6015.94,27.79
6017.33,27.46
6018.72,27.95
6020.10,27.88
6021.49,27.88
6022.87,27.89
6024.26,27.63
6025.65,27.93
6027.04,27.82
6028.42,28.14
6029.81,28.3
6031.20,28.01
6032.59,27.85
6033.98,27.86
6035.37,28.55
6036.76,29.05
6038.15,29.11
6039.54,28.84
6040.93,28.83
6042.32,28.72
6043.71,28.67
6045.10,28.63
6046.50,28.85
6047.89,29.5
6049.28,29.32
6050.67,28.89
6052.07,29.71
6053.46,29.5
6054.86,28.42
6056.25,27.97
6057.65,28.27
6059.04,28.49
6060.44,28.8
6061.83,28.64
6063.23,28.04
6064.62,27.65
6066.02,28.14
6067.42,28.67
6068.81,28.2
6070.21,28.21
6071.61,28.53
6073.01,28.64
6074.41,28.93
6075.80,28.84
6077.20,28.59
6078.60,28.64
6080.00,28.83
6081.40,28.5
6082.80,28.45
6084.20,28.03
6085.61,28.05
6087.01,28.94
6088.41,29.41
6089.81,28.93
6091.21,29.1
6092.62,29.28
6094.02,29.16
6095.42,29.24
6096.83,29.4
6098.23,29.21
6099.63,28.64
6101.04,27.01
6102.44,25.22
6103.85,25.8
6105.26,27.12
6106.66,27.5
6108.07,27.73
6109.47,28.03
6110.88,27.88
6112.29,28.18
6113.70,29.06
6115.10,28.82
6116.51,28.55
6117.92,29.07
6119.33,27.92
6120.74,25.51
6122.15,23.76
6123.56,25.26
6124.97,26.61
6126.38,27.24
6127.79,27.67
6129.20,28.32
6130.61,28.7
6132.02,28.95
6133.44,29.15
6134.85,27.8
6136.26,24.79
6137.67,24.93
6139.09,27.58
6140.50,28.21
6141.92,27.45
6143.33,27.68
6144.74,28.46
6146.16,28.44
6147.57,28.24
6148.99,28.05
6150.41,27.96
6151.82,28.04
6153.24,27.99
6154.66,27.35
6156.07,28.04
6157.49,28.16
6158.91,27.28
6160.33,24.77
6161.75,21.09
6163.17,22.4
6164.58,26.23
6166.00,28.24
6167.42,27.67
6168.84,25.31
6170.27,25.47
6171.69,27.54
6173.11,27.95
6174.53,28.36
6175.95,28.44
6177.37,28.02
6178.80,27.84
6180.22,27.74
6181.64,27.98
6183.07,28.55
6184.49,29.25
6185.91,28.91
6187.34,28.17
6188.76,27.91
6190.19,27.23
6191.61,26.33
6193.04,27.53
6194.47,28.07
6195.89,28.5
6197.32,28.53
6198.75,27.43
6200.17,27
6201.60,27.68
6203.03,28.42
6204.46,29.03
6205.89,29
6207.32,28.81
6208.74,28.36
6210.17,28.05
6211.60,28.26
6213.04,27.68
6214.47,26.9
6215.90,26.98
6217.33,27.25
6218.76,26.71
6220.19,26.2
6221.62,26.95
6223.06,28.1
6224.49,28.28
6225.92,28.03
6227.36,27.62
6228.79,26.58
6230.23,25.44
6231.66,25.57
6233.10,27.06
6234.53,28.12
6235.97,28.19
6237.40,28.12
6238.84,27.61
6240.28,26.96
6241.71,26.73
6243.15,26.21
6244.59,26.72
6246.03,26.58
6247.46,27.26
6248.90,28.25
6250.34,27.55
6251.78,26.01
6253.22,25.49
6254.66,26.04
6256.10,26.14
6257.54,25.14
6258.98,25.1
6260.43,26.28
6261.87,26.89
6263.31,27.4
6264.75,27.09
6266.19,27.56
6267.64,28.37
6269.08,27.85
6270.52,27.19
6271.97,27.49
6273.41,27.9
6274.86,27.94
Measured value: 0.18 mag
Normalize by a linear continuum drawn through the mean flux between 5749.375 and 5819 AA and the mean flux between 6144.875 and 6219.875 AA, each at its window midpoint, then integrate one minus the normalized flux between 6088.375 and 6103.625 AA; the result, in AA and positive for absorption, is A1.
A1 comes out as -0.4 AA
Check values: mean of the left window 28.4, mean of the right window 27.5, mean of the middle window 28.5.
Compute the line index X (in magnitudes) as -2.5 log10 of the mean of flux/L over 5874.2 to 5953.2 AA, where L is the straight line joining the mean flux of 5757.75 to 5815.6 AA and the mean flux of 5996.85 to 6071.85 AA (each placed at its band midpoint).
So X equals 0.056 mag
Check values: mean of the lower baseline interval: 28.4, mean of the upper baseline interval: 28.4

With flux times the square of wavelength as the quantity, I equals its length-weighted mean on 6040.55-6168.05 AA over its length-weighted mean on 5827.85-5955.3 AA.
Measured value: 1.09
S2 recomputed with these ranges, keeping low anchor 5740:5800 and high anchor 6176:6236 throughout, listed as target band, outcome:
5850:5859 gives 0.02 mag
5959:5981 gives -0.02 mag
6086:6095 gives -0.05 mag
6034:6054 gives -0.04 mag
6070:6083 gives -0.03 mag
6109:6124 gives 0.01 mag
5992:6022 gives -0.01 mag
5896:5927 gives 0.03 mag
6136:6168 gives 0.03 mag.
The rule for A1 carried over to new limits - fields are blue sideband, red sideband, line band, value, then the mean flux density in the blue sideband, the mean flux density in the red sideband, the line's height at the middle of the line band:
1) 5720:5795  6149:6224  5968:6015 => -1.2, 28.3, 27.5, 27.8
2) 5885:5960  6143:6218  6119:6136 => 0.2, 27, 27.6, 27.4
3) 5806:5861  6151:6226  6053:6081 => -0.6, 28.6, 27.5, 27.9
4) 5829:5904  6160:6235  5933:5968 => -2.0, 26.9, 27.4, 27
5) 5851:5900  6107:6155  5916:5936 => -1.5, 25.9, 27.6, 26.2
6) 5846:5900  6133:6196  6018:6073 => -3.2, 26.2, 27.3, 26.9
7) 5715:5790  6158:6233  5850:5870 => 0.2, 28.3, 27.3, 28.1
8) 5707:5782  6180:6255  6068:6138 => -0.8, 28.2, 27.5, 27.7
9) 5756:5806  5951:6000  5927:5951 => 0.1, 28.3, 28.6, 28.6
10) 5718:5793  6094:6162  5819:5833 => -0.4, 28.3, 27.5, 28.1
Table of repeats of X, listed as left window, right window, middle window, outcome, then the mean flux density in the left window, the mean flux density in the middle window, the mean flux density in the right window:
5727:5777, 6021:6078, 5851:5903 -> 0.10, 28.4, 26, 28.5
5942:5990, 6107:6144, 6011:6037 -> 0.01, 28.6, 28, 27.5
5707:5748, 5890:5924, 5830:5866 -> -0.07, 28.1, 28.4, 26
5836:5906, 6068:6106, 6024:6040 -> -0.01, 26.8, 28.3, 28.4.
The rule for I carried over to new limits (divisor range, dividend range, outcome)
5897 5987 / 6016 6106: 1.05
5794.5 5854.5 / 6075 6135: 1.07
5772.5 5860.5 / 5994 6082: 1.08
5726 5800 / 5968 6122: 1.10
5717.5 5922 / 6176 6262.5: 1.12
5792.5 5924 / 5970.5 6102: 1.10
